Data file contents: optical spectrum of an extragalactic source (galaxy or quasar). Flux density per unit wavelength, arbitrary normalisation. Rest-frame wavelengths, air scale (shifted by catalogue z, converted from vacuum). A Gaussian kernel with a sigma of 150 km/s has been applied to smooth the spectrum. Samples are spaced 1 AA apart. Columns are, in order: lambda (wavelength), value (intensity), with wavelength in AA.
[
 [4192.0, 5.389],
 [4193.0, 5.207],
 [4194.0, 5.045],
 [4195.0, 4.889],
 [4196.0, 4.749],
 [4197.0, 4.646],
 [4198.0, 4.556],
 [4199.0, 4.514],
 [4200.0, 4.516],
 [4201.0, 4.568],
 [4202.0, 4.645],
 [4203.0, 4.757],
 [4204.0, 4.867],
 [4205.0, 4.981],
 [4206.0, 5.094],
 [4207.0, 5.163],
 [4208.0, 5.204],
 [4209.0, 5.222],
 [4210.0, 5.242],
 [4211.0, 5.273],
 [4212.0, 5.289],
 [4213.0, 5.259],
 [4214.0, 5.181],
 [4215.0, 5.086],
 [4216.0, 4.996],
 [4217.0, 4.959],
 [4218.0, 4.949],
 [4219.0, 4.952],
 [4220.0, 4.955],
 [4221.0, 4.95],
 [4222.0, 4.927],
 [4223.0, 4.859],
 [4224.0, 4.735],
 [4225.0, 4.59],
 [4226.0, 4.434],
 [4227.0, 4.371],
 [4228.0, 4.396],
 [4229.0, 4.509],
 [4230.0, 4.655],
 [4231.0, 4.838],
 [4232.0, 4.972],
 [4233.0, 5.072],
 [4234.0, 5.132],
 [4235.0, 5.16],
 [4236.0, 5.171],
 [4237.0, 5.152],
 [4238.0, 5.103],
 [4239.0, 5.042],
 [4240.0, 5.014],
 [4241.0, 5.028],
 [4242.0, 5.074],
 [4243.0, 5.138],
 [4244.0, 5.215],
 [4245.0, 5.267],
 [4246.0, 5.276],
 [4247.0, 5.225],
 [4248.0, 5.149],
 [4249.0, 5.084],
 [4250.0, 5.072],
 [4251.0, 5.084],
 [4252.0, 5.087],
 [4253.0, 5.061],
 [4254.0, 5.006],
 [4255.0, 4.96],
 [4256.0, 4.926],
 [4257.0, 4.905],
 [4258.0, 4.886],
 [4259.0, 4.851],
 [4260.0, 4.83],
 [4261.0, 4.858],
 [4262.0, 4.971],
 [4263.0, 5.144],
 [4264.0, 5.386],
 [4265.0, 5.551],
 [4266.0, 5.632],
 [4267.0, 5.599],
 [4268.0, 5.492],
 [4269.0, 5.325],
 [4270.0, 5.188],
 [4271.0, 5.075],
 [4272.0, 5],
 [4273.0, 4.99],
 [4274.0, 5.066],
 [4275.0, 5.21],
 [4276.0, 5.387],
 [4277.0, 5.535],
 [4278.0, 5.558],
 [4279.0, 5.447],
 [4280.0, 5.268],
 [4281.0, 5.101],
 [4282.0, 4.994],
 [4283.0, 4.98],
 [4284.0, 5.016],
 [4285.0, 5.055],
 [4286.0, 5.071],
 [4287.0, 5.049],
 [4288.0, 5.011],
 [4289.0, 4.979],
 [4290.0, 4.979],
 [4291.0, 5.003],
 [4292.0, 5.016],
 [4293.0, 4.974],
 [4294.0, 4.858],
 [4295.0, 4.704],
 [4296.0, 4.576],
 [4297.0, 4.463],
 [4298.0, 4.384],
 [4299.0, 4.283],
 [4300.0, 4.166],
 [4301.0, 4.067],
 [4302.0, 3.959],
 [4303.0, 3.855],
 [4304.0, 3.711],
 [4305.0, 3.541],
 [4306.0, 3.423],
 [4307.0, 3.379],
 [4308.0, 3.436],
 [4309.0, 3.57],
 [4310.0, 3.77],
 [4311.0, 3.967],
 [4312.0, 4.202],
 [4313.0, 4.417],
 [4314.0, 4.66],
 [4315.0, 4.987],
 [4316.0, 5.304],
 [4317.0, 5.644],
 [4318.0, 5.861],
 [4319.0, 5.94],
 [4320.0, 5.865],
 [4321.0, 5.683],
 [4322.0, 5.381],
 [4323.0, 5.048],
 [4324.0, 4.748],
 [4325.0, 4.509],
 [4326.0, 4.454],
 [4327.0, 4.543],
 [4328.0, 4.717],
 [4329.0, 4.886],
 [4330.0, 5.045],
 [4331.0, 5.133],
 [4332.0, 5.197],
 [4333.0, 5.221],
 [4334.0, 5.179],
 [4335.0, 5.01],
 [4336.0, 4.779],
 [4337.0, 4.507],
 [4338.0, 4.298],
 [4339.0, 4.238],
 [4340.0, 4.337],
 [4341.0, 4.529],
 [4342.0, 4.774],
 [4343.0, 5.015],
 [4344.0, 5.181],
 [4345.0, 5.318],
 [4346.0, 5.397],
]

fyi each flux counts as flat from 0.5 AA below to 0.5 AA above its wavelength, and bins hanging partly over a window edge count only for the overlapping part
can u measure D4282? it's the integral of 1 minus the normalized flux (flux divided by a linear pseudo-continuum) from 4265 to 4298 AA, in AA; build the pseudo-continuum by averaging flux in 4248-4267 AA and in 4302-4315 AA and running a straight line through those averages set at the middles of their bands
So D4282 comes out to -4.3 AA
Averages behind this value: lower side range 5.09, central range 5.11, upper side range 3.88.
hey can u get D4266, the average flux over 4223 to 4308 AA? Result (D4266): 4.89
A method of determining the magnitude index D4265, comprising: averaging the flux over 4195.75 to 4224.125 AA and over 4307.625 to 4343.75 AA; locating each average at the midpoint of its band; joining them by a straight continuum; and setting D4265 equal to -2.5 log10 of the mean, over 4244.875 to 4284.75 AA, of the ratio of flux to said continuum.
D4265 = -0.06 mag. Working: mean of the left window 4.94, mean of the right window 4.81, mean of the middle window 5.16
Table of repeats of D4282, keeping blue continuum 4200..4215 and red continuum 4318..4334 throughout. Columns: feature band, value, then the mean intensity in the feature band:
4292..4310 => 3.5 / 4.1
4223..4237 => 0.7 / 4.79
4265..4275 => -0.4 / 5.27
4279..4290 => 0.0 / 5.07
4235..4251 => -0.2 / 5.13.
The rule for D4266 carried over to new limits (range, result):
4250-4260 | 4.97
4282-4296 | 4.96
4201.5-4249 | 4.99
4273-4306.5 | 4.75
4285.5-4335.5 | 4.68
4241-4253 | 5.14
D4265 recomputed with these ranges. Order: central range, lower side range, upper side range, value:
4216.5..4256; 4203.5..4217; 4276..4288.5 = 0.04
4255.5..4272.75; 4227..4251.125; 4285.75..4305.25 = -0.08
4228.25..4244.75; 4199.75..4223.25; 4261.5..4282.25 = 0.02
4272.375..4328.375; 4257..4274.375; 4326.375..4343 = 0.05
